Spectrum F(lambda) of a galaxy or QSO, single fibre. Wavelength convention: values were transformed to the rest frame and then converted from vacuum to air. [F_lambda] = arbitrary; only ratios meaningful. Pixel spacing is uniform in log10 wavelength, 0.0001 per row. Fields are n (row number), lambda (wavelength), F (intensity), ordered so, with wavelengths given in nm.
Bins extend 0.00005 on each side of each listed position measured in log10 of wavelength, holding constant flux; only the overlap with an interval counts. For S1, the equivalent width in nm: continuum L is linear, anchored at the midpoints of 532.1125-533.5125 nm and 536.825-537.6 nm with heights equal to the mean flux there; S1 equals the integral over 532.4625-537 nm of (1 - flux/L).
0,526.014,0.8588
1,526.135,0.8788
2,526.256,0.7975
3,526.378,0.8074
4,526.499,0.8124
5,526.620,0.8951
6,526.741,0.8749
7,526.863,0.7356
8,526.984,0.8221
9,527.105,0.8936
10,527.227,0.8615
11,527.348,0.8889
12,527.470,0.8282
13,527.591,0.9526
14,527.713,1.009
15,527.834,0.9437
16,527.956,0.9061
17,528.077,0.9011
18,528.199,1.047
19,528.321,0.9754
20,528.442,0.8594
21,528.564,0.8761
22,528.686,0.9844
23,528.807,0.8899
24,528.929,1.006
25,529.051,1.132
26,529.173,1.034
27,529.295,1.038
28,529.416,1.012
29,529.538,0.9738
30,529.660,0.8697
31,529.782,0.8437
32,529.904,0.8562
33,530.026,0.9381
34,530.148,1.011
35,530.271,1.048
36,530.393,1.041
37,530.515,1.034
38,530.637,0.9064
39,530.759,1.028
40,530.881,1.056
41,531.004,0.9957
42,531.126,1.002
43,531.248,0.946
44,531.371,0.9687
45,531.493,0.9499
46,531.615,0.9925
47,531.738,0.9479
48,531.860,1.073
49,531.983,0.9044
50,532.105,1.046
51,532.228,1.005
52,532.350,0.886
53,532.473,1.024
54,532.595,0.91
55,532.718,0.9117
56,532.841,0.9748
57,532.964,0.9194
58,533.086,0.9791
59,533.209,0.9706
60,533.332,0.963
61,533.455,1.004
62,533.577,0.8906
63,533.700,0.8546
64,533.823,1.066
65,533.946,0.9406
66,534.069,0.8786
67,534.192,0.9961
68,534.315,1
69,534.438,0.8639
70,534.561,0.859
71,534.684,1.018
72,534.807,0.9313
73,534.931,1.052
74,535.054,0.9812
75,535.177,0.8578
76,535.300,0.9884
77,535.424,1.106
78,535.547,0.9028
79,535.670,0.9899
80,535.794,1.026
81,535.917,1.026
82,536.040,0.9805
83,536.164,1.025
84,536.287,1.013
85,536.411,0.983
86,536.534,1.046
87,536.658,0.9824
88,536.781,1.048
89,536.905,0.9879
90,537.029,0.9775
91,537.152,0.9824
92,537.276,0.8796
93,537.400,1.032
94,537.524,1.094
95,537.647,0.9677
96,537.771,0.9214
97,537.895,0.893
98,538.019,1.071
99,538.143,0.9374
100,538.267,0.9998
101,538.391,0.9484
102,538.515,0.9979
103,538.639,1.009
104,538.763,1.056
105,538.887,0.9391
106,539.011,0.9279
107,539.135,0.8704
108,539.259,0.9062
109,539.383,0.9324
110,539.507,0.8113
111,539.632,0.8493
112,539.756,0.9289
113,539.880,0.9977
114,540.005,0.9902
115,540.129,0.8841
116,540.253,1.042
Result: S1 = 0.02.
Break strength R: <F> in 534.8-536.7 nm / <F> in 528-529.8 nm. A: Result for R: 1.03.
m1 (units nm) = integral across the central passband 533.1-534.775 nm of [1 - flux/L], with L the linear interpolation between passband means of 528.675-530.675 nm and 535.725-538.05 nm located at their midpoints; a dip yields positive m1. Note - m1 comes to 0.07 nm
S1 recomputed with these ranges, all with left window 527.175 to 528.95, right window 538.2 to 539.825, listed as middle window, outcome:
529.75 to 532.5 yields -0.15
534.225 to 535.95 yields -0.07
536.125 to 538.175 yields -0.12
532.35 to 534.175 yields -0.03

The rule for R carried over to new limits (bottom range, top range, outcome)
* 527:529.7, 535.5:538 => 1.04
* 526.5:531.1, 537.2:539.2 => 1.03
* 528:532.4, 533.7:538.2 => 1.00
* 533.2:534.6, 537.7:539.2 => 1.02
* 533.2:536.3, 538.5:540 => 0.97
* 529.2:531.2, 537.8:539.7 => 0.96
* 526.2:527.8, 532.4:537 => 1.13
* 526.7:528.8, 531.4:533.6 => 1.07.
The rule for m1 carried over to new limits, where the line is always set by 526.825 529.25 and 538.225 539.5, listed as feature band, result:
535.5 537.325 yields -0.085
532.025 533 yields -0.021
